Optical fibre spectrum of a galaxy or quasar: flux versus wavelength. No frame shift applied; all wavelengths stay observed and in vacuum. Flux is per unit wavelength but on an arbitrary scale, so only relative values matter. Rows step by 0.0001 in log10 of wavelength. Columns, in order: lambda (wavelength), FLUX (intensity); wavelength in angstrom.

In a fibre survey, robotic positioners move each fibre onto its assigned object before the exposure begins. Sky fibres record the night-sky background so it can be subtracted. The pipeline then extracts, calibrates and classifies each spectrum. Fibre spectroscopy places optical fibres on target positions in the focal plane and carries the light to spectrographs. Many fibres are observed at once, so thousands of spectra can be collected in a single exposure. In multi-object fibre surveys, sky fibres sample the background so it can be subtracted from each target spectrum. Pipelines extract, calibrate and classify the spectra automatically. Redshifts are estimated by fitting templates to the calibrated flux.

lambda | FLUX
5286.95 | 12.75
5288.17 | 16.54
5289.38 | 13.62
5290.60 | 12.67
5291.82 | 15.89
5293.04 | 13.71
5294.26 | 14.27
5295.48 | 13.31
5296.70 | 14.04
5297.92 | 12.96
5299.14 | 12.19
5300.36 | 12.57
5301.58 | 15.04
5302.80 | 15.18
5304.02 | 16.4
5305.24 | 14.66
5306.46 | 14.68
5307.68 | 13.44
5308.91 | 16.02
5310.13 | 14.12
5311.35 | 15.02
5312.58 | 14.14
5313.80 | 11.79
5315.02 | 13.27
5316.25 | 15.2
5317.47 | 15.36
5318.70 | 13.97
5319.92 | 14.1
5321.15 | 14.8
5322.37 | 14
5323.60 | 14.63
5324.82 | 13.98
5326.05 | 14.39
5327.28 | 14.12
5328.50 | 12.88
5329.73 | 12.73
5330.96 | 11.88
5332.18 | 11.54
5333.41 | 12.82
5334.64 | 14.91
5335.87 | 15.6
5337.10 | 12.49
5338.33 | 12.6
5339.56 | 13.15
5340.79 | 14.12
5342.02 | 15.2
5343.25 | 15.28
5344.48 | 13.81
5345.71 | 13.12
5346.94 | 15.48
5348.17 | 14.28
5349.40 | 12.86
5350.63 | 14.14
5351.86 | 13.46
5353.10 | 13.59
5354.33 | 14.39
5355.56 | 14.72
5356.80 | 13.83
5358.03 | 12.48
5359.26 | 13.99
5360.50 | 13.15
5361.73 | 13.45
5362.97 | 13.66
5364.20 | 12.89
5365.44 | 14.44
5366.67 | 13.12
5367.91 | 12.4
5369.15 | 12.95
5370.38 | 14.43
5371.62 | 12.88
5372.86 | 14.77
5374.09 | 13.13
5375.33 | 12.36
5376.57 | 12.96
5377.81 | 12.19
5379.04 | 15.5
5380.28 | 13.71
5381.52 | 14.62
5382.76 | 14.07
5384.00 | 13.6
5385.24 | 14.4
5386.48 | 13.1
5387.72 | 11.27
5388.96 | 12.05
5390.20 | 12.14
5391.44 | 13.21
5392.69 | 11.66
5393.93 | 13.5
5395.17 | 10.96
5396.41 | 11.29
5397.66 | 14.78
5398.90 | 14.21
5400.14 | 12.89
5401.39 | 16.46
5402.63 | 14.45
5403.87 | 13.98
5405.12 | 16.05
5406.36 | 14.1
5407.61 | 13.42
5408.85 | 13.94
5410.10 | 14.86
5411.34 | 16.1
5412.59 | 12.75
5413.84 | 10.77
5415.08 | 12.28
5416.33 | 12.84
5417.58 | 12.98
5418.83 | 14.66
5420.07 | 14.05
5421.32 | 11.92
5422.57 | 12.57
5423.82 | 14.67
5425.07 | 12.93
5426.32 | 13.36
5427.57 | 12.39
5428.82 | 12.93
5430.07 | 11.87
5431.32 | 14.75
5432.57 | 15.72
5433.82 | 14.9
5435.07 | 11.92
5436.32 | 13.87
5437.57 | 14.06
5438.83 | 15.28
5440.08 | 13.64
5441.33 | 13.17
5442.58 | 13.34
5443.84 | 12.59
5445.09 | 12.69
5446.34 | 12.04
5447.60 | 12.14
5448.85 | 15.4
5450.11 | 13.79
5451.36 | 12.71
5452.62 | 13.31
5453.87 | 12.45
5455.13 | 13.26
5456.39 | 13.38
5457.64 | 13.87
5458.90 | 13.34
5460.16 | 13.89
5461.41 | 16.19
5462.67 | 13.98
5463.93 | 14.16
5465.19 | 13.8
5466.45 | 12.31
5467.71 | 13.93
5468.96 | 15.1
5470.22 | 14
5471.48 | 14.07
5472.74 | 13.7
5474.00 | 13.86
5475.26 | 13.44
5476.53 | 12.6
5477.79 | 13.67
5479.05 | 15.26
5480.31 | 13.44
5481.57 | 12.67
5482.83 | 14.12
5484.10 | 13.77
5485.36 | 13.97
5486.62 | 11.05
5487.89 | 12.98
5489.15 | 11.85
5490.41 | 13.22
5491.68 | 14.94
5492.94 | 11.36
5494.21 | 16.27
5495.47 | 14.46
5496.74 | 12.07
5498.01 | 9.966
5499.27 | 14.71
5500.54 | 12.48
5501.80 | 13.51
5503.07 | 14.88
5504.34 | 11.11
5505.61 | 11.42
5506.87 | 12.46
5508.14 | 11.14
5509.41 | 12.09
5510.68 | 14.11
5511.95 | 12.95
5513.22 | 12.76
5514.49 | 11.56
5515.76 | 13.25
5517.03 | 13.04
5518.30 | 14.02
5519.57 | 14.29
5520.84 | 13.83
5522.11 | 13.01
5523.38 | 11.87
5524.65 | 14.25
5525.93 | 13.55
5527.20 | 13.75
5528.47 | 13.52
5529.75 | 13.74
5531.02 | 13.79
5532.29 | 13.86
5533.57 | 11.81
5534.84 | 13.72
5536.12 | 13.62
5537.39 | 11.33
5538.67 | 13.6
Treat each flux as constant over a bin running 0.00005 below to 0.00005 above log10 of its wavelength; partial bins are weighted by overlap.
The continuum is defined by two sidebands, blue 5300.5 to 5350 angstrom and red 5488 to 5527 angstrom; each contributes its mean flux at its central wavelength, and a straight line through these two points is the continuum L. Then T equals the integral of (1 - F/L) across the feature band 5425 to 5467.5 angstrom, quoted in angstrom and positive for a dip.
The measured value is -0.49 angstrom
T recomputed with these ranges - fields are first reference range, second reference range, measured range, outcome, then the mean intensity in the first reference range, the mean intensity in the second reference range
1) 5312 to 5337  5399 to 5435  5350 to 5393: 1.07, 13.8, 13.7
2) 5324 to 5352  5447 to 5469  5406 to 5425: 0.36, 13.7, 13.7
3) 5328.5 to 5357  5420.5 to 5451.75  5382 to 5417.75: 0.33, 13.7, 13.4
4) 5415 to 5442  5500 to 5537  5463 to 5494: -0.56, 13.5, 13.1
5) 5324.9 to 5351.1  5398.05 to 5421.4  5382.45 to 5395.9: 1.12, 13.7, 13.9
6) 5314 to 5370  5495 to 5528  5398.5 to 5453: -1.05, 13.7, 12.9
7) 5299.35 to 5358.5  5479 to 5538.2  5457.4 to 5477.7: -0.88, 14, 13.1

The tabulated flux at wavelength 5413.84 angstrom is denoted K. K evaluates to 10.77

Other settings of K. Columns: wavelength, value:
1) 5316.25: 15.2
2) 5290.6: 12.67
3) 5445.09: 12.69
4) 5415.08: 12.28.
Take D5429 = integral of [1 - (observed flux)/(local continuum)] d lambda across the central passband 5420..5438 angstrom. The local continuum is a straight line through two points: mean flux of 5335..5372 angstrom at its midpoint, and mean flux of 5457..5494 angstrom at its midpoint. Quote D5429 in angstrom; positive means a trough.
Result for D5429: 0.3 angstrom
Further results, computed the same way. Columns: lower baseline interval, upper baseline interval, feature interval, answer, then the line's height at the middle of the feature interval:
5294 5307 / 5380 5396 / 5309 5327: -0.5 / 13.9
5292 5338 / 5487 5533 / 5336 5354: -0.1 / 13.8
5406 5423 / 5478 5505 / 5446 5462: -0.3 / 13.3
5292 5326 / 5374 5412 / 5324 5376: 1.1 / 13.9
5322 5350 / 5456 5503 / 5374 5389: 0.4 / 13.7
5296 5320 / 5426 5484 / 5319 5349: 0.6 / 14.1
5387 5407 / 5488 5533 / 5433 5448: -0.1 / 13.2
